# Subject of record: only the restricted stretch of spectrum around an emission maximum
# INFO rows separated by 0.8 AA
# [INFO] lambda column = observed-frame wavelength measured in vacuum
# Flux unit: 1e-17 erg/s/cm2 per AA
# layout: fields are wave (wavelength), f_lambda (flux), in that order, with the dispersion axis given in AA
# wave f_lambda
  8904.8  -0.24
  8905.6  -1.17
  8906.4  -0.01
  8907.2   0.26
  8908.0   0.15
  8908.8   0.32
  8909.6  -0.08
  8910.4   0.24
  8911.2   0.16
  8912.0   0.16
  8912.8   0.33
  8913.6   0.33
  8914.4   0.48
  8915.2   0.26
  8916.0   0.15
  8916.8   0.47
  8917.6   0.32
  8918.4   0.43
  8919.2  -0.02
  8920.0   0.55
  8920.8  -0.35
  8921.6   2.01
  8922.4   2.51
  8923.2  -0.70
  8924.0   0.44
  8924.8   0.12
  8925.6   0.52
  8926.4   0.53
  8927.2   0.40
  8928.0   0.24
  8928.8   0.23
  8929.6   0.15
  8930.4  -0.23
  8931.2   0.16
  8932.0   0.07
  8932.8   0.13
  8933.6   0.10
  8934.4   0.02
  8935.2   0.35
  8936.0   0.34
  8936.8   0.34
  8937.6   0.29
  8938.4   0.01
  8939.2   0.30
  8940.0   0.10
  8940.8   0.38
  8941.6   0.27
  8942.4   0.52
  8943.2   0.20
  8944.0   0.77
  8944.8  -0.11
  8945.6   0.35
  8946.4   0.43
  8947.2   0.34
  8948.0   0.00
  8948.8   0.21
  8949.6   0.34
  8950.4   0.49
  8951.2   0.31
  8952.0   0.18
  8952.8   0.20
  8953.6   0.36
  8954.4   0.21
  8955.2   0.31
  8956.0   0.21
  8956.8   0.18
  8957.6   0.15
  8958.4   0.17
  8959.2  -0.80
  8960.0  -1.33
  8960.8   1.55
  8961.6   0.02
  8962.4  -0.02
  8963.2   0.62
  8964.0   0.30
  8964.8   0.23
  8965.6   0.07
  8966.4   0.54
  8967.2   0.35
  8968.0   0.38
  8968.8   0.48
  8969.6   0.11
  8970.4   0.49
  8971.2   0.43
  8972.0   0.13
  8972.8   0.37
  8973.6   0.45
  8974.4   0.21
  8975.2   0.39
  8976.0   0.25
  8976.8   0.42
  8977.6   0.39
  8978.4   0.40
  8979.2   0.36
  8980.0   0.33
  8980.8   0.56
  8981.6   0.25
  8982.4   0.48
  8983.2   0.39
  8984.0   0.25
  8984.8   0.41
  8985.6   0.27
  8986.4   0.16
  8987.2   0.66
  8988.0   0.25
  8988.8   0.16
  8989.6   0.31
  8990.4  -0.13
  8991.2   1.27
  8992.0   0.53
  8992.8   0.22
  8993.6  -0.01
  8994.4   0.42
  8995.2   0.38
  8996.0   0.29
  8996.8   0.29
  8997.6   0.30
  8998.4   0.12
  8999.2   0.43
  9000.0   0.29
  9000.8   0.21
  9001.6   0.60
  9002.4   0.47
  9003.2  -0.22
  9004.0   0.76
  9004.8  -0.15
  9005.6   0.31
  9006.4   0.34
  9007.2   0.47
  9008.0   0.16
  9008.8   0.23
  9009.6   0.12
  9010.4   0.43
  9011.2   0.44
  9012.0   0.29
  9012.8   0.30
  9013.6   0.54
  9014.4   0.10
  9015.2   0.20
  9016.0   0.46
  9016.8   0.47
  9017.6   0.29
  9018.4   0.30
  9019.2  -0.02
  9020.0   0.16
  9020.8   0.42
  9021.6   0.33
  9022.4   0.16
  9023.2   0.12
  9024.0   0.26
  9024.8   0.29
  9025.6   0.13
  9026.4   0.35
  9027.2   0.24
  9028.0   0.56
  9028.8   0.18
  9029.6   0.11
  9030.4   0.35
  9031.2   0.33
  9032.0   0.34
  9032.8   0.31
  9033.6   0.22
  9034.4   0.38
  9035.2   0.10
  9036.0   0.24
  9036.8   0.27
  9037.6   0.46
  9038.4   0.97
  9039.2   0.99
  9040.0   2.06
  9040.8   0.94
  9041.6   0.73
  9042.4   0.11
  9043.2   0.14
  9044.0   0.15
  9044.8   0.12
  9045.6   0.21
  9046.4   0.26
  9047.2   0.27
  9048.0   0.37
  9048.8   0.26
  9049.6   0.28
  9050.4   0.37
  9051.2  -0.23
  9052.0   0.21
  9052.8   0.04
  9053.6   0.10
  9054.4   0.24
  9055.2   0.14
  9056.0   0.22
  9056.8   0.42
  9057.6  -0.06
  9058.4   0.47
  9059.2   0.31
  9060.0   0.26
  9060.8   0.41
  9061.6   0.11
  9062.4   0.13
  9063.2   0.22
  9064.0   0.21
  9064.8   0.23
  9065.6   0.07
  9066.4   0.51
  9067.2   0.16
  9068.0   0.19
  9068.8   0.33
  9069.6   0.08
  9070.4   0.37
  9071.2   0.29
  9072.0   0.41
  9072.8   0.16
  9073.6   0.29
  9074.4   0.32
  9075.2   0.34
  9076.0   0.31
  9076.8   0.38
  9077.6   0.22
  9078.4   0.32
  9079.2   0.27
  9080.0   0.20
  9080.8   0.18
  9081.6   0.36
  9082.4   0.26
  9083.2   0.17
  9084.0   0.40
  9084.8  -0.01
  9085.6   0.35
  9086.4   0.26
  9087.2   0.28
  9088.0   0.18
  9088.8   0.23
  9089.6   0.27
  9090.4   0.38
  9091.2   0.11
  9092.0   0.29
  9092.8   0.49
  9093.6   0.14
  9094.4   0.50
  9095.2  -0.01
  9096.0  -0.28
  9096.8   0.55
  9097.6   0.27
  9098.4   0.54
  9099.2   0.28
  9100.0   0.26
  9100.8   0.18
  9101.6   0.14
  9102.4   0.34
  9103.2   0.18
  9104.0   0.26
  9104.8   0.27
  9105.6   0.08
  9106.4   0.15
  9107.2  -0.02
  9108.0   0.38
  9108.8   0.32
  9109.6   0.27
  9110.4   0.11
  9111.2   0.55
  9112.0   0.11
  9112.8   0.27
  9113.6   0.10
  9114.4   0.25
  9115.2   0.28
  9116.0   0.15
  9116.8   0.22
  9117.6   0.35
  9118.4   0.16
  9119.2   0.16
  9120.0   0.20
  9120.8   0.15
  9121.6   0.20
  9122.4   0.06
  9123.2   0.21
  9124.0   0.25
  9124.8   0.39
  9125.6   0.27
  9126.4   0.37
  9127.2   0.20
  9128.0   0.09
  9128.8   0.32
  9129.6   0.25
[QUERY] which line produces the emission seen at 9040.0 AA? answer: Hbeta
